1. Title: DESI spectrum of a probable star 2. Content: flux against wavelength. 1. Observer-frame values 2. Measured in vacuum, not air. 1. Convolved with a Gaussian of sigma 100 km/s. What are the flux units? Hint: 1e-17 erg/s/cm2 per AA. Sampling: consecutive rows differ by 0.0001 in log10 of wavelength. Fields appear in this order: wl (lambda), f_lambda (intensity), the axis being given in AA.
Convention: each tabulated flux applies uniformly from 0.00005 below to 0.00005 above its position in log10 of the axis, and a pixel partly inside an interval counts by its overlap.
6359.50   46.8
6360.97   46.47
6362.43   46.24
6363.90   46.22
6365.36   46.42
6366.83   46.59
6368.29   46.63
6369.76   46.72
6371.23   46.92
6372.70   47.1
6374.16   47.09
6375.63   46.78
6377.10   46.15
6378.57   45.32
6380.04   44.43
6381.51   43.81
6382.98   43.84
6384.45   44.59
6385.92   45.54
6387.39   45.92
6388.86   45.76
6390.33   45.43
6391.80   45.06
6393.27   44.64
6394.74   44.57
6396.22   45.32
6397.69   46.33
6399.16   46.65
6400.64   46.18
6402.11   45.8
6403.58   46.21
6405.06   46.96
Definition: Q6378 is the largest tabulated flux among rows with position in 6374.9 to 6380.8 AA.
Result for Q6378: 46.78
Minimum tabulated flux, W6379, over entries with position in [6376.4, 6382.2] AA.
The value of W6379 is 43.81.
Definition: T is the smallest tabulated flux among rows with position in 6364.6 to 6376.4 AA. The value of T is 46.42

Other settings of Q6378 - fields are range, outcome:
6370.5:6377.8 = 47.1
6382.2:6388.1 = 45.92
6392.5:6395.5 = 44.64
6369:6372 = 46.92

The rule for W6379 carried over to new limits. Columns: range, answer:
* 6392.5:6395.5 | 44.57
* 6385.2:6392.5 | 45.06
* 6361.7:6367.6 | 46.22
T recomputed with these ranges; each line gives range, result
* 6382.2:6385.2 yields 43.84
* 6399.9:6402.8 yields 45.8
